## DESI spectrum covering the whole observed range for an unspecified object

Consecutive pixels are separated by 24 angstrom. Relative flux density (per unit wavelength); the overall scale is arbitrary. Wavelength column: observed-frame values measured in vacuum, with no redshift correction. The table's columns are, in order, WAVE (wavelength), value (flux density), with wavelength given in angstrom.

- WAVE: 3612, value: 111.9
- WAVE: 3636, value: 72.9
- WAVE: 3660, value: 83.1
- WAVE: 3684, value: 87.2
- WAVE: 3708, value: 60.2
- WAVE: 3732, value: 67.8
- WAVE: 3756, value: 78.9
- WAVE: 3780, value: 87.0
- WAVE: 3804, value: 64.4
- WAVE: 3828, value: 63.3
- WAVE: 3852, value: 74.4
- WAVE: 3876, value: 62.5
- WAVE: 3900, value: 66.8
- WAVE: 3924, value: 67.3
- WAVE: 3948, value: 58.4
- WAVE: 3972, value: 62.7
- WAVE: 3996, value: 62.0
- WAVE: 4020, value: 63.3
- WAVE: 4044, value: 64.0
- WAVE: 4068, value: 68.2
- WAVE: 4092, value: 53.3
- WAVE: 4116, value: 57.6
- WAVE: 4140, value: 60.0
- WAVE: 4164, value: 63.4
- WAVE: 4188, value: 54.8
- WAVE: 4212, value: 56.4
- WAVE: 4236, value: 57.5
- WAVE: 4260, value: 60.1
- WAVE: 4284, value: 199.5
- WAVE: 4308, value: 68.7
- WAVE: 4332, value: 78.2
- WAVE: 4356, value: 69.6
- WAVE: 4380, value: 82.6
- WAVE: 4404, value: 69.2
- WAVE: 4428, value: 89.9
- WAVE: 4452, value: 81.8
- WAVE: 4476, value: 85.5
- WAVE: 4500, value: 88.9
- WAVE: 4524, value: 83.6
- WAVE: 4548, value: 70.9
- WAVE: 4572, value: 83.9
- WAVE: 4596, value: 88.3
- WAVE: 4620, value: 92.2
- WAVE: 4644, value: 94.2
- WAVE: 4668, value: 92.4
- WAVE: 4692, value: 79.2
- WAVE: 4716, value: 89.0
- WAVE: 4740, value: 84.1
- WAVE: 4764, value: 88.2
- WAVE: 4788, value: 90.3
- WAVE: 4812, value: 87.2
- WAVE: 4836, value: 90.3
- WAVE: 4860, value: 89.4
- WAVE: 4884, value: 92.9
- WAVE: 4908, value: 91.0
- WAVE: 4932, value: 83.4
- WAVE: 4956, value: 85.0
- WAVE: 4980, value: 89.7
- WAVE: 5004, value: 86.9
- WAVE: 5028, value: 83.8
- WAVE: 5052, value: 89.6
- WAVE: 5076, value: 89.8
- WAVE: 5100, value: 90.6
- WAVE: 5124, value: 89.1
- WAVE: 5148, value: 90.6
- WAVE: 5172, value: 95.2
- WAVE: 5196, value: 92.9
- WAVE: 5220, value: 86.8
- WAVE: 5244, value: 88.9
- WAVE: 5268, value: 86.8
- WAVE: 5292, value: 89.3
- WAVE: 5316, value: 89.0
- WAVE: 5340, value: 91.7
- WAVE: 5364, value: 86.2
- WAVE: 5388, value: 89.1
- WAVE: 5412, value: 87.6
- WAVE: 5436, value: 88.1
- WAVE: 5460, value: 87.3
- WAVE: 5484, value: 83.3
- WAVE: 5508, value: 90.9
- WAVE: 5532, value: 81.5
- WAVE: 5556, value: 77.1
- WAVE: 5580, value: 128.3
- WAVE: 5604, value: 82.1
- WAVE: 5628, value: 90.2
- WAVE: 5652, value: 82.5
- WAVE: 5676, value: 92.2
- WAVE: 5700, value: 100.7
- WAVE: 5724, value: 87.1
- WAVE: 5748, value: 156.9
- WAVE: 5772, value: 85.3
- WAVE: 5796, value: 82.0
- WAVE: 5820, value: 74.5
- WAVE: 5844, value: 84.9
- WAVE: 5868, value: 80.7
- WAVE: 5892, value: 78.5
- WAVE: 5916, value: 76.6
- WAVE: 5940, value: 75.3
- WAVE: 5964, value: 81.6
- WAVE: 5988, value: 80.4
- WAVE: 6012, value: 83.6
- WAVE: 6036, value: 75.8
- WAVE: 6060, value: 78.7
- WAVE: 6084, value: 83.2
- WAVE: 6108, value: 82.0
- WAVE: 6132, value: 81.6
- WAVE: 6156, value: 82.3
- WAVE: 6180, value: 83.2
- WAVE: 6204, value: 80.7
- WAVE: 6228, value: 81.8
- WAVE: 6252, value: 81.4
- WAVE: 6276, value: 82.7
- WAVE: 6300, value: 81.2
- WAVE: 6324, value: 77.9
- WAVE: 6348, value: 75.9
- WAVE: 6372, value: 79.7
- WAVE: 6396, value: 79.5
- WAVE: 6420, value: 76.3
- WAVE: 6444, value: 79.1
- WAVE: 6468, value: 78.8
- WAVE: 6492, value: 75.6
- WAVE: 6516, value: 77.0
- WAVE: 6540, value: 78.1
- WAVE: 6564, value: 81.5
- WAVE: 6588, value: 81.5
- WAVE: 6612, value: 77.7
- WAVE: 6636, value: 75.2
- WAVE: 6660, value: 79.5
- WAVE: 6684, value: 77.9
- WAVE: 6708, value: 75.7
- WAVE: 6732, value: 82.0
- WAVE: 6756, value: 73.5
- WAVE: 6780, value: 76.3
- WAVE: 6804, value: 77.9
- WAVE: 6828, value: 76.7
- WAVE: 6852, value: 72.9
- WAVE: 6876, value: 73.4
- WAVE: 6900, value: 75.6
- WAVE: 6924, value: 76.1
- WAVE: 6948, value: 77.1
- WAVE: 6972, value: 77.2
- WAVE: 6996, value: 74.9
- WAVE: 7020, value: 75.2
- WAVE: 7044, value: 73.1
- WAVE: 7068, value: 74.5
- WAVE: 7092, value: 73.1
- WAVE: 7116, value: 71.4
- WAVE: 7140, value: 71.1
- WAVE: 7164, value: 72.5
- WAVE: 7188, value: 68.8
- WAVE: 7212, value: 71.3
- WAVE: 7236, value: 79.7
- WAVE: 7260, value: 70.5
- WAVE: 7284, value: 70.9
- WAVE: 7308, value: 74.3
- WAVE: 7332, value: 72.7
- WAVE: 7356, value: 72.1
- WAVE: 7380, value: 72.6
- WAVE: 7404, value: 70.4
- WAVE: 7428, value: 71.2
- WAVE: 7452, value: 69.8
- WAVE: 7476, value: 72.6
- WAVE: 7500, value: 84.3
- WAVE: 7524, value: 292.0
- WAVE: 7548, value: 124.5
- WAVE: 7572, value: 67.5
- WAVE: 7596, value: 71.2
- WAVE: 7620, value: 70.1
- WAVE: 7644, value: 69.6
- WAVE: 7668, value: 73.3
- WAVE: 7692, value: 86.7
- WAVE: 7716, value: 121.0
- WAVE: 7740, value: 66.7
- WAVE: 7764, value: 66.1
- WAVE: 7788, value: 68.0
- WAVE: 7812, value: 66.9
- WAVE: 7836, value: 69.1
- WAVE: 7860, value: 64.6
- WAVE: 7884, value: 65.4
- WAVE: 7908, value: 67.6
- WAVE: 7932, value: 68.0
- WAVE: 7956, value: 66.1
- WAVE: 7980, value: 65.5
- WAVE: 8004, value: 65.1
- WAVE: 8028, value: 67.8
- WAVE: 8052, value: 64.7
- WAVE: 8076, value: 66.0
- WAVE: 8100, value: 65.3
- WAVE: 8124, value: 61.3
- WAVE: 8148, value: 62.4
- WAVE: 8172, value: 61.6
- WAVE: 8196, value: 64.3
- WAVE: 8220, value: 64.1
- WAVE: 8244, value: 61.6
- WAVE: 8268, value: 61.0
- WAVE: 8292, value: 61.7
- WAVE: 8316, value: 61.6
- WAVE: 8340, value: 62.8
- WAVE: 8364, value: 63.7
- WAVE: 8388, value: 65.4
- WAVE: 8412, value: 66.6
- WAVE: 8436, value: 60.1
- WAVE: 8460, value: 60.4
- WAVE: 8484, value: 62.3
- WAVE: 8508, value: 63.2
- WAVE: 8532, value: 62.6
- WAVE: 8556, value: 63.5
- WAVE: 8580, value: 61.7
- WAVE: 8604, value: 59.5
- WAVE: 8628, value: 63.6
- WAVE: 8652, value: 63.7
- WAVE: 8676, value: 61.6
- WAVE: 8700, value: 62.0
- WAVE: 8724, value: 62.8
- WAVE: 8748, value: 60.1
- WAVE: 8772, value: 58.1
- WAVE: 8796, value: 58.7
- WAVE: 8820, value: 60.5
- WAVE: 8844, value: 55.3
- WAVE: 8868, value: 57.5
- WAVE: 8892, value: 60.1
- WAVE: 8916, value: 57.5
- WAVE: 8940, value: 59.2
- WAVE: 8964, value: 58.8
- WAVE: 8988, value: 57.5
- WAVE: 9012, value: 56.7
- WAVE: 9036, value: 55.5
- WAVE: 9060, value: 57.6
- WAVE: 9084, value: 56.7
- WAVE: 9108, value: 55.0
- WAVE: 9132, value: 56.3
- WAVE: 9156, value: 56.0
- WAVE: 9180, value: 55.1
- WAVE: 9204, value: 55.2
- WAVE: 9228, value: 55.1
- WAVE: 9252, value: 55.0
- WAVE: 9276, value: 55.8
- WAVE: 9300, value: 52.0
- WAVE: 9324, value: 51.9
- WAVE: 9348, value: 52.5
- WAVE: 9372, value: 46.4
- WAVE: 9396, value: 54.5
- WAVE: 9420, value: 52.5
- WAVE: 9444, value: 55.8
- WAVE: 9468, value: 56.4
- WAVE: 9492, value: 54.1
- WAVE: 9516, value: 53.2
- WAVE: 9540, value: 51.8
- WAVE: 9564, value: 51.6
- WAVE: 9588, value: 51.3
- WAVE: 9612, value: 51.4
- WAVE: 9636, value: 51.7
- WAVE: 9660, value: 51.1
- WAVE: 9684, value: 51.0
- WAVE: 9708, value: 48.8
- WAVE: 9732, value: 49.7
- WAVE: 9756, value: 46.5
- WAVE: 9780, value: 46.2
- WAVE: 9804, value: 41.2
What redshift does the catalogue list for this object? 0.15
